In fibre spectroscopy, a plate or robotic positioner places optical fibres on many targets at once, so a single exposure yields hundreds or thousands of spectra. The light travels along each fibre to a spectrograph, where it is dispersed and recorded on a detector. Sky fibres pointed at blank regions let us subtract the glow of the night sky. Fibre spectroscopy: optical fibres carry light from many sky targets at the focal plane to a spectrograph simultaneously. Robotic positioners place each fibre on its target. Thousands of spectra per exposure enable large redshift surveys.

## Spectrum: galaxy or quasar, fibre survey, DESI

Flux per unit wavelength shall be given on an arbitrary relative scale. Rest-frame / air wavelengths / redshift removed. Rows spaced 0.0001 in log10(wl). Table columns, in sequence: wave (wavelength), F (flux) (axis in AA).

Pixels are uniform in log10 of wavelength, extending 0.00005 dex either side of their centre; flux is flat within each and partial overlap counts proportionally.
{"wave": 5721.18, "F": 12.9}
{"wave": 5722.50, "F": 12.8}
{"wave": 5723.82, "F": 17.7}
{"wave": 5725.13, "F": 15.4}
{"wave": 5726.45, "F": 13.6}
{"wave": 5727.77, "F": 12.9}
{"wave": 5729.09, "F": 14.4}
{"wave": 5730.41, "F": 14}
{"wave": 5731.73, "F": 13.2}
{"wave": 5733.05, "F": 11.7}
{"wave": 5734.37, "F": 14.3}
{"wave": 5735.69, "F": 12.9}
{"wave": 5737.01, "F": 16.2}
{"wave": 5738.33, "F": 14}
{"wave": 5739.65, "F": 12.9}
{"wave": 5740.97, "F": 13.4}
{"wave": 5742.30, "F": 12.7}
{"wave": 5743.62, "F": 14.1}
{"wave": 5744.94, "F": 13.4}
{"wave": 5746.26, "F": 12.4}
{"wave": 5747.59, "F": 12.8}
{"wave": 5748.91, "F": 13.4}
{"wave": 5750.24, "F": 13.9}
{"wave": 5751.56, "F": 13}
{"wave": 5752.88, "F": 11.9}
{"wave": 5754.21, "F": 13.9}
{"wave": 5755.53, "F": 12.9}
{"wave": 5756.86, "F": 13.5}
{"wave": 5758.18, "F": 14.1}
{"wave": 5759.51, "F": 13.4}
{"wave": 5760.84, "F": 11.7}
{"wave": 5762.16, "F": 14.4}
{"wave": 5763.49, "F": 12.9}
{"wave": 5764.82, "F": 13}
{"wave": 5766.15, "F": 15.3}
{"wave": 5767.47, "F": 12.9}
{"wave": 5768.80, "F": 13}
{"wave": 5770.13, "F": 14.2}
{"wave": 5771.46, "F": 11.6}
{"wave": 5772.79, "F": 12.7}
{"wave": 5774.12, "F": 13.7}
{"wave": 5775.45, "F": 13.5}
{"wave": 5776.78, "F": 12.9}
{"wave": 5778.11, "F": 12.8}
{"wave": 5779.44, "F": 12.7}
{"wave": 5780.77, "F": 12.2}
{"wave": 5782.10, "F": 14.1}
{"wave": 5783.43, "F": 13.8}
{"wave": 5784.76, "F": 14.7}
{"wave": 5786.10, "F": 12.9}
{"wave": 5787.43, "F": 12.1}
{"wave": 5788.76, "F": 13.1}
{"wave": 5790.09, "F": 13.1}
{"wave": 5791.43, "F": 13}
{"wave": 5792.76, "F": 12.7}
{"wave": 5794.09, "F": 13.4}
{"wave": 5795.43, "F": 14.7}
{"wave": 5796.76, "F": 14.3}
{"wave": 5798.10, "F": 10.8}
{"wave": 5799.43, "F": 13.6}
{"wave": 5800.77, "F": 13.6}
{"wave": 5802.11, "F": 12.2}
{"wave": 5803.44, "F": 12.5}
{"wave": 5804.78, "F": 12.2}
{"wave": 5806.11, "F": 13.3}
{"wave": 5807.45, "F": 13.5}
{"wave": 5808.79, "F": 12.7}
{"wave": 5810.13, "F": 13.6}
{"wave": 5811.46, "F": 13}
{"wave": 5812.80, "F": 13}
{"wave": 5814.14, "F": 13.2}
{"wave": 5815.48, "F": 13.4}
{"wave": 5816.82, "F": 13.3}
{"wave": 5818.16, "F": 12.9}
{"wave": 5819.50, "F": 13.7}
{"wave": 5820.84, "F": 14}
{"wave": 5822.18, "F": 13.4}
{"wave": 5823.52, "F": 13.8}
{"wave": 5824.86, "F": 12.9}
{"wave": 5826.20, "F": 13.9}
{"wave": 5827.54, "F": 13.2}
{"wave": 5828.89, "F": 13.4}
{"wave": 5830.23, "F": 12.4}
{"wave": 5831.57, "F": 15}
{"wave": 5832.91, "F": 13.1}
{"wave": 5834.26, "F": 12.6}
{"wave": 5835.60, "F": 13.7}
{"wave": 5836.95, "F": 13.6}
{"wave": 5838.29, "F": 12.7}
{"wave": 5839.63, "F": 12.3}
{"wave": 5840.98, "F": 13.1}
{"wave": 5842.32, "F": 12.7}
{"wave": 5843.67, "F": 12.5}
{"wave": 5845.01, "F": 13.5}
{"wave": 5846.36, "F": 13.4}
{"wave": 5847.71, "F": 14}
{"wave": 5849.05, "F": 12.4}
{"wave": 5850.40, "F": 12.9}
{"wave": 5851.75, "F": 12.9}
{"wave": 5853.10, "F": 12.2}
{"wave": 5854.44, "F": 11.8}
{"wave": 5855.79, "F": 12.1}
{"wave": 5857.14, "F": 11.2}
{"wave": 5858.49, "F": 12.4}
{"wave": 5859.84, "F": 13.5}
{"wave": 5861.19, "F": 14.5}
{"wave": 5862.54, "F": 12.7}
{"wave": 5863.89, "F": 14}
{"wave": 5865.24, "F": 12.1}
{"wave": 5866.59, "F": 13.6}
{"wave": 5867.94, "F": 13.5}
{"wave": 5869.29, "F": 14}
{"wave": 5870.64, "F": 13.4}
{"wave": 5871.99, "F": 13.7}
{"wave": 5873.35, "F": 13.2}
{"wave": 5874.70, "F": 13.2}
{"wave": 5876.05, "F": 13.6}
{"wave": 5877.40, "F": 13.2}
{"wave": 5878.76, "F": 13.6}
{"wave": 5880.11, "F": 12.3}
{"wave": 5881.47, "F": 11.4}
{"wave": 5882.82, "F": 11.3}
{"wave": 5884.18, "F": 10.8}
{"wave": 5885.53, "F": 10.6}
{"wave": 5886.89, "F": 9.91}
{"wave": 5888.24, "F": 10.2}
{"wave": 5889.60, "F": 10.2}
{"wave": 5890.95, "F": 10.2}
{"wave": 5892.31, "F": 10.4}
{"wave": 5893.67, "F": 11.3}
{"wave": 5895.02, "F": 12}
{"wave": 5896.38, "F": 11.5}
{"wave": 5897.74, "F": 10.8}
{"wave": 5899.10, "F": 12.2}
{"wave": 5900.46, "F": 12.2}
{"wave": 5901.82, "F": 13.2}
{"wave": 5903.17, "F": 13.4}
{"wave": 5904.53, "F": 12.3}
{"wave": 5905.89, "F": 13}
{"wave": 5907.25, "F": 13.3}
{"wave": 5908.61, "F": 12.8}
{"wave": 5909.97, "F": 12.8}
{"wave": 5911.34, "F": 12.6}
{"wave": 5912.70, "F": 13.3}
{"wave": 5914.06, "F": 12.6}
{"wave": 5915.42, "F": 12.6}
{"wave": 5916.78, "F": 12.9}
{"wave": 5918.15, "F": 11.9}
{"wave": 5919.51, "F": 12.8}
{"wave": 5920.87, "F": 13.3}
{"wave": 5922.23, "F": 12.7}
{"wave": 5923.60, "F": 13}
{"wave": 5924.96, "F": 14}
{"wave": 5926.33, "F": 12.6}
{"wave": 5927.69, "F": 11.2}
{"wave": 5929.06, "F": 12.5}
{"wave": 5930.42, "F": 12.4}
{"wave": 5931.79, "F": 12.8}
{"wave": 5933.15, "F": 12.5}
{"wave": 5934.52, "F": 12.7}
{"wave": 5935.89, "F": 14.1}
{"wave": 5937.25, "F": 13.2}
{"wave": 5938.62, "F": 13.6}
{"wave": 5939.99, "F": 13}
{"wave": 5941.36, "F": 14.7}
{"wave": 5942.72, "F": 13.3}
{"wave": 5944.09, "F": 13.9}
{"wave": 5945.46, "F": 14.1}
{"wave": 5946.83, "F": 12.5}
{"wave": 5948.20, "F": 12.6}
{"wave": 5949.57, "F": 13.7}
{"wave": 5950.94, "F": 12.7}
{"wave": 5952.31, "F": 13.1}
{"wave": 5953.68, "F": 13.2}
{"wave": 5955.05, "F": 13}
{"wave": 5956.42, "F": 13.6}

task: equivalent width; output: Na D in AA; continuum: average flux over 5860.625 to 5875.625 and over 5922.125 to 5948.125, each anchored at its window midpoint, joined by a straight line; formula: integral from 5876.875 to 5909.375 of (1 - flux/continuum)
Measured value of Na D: 3.8 AA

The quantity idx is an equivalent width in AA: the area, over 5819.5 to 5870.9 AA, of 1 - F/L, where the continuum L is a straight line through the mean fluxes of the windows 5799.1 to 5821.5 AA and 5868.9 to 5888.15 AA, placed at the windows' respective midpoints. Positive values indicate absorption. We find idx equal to -1.5 AA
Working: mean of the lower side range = 13.1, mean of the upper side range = 12.4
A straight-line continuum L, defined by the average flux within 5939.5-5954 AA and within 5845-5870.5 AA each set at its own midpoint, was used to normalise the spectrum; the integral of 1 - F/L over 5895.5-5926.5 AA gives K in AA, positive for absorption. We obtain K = 1.2 AA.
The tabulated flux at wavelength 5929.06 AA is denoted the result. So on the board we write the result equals 12.5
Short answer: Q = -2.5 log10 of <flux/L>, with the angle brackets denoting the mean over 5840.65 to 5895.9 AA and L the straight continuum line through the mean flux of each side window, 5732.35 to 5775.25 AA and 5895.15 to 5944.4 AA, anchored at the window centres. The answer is 0.05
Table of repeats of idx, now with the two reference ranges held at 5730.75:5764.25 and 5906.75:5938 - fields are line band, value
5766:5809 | 0.3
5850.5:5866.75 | 0.3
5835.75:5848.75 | 0.0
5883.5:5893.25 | 1.9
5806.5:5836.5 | -0.6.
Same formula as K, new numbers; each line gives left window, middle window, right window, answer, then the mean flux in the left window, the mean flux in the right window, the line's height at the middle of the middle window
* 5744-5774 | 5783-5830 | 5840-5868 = -0.60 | 13.2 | 12.9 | 13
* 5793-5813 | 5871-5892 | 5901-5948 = 1.93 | 13.1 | 13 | 13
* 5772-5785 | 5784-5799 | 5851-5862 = -0.04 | 13.3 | 12.6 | 13.1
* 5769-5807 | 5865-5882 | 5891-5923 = -0.80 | 13.1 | 12.4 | 12.6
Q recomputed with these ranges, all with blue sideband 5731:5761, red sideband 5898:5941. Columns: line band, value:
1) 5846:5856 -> 0.02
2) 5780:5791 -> 0.00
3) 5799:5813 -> 0.01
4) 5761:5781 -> 0.01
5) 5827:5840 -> -0.01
